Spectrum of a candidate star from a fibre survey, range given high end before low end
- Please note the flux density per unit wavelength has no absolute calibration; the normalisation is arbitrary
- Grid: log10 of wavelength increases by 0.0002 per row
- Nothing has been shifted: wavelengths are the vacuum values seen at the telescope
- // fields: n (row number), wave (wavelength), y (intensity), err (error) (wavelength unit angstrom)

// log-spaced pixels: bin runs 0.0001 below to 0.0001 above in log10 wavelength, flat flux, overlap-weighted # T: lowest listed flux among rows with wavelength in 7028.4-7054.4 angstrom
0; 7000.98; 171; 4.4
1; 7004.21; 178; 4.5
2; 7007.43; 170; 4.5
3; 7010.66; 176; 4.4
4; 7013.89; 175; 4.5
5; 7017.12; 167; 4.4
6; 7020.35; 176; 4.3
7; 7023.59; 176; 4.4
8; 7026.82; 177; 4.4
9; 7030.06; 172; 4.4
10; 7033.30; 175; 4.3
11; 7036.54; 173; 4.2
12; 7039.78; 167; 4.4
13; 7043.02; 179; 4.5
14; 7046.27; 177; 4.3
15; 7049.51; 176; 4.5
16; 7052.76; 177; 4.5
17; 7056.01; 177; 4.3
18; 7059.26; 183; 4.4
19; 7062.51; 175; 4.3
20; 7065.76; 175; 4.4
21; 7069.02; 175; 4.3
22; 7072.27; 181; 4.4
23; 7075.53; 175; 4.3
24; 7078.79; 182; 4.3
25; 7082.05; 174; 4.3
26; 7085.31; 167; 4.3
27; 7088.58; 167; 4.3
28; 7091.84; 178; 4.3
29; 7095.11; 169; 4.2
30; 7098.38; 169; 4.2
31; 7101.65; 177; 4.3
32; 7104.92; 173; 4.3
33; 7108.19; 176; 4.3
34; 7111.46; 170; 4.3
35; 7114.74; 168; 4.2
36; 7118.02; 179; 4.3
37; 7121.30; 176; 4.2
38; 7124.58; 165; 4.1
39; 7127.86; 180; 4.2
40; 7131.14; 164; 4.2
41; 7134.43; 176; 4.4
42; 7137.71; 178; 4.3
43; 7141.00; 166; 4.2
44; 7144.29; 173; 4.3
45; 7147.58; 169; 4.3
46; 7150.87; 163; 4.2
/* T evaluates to 167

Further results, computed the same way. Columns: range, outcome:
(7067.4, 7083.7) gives 174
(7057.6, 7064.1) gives 175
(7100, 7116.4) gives 168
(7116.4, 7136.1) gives 164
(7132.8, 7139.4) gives 176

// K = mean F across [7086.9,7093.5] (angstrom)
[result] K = 172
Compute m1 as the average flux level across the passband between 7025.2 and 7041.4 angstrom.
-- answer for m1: 173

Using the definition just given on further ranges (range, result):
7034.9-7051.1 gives 174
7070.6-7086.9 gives 176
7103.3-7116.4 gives 172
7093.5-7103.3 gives 172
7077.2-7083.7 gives 178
